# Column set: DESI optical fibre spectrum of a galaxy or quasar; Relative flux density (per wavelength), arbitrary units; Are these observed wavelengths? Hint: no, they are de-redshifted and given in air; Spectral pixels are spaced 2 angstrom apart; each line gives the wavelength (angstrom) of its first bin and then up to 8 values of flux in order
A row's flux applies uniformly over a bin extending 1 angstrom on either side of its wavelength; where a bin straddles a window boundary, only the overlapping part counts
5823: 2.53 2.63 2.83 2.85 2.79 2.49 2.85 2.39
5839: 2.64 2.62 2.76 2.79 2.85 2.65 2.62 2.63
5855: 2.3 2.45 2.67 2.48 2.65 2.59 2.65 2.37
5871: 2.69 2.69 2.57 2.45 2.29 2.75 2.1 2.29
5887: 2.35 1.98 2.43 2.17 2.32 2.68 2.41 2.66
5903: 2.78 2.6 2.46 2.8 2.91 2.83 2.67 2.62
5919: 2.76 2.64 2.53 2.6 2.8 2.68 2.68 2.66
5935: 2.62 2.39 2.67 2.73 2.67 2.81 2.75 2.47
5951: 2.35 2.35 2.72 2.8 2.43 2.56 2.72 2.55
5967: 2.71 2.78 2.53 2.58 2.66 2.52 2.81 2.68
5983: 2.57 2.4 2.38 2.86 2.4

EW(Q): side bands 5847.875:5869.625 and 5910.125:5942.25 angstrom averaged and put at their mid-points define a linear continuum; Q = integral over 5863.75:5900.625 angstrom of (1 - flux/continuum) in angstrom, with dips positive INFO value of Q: 2.2 angstrom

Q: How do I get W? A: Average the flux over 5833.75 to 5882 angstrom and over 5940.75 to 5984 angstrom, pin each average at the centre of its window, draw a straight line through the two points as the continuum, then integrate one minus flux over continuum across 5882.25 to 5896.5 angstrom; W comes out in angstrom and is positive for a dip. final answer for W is 1.94 angstrom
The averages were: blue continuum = 2.6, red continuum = 2.62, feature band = 2.25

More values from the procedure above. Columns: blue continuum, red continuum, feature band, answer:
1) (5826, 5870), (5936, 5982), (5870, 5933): 1.7 angstrom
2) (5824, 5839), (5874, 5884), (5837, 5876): -0.9 angstrom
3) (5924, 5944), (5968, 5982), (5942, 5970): 0.3 angstrom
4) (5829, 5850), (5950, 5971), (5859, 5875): 0.5 angstrom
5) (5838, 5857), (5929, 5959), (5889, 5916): 0.6 angstrom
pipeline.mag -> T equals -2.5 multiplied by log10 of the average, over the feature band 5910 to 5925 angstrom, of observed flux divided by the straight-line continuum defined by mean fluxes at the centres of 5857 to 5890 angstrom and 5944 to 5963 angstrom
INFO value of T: -0.07 mag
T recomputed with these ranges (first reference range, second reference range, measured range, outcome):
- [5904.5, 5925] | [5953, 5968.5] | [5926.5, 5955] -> 0.014 mag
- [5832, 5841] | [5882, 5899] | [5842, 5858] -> -0.046 mag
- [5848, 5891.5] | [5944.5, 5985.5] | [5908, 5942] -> -0.052 mag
